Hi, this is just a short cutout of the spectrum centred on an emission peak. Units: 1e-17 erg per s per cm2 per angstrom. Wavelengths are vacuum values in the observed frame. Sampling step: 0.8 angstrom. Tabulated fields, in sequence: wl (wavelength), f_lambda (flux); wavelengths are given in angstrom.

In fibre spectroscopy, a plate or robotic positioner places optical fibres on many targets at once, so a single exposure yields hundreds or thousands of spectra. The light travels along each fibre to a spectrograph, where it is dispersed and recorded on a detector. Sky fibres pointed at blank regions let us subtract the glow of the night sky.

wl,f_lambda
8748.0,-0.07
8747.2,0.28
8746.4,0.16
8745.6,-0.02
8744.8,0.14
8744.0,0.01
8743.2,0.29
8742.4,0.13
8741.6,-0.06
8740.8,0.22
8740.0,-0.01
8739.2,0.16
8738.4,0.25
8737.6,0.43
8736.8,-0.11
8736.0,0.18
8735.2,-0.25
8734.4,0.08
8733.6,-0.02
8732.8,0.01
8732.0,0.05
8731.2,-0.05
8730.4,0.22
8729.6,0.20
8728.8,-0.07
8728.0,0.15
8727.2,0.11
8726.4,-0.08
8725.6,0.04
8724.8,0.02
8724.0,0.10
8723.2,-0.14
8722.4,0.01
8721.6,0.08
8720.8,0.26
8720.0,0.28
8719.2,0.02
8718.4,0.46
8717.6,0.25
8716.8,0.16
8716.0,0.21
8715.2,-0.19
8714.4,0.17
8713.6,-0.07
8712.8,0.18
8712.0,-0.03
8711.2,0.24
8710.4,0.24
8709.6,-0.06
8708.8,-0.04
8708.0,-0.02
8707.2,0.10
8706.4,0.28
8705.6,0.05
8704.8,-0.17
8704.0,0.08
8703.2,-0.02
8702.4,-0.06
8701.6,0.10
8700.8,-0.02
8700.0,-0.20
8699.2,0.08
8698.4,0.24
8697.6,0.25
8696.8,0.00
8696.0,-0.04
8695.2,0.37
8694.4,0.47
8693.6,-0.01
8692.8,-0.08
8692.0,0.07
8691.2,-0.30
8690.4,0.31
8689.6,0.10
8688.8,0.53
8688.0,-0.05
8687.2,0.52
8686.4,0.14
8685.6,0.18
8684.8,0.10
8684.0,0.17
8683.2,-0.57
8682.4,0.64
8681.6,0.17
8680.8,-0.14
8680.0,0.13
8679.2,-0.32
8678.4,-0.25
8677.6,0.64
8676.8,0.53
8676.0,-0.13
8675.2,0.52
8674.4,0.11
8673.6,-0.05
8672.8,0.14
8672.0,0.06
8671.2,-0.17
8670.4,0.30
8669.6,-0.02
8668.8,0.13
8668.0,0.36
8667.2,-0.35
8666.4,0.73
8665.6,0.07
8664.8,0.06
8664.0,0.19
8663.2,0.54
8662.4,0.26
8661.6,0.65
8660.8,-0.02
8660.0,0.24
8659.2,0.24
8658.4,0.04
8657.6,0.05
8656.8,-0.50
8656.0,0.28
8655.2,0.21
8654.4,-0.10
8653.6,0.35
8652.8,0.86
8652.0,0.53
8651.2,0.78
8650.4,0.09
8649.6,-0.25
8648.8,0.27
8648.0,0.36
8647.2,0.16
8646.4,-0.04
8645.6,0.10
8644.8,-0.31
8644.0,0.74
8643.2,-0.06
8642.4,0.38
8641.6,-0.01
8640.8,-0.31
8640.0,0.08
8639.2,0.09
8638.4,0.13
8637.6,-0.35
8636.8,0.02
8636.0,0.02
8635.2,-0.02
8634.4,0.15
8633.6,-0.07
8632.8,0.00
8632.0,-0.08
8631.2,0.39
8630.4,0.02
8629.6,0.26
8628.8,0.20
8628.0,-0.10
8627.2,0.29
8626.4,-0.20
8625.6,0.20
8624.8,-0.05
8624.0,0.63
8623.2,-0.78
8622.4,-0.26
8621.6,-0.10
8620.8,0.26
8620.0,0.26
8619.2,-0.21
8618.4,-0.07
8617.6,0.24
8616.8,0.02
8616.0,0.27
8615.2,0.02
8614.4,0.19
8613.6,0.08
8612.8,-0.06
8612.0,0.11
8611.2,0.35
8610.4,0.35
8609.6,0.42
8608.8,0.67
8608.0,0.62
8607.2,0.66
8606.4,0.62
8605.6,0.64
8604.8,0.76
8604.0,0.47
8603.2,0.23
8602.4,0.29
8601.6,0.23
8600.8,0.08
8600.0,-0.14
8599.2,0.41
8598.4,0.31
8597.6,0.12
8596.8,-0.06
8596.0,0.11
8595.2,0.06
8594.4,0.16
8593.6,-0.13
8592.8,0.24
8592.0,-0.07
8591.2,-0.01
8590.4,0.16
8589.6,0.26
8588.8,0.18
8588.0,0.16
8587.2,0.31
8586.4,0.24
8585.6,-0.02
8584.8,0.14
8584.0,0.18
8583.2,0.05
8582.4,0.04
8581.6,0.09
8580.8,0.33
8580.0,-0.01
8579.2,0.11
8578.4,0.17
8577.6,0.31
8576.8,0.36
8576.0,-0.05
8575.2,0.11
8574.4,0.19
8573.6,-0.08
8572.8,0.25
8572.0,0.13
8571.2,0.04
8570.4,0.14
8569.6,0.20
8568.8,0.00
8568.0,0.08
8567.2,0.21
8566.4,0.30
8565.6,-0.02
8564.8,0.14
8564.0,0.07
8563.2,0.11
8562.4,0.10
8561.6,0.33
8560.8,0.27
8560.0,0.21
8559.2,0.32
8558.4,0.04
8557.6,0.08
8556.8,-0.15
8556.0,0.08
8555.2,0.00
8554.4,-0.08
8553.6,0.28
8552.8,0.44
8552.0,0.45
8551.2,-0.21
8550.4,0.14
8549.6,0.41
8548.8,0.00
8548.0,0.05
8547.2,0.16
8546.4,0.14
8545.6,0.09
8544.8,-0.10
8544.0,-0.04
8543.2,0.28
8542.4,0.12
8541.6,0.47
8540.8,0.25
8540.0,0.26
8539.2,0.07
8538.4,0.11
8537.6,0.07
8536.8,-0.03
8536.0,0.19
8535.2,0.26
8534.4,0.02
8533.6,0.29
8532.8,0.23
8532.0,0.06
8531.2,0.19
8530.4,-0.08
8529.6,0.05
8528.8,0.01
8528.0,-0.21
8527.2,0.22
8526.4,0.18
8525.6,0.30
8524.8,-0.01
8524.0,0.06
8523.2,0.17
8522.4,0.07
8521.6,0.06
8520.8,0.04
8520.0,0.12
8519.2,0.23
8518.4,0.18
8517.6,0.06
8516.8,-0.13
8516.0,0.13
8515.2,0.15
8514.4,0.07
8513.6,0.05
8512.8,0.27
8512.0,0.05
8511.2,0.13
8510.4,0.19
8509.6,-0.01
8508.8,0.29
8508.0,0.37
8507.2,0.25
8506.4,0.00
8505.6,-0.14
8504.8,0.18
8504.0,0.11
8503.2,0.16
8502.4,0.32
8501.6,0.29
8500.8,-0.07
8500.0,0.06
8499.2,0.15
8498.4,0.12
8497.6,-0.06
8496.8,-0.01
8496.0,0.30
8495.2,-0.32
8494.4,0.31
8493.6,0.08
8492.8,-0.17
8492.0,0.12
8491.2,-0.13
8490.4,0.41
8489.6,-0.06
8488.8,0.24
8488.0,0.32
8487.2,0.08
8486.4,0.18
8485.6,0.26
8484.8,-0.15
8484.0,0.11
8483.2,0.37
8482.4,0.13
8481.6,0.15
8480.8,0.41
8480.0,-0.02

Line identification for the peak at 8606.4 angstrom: Hbeta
